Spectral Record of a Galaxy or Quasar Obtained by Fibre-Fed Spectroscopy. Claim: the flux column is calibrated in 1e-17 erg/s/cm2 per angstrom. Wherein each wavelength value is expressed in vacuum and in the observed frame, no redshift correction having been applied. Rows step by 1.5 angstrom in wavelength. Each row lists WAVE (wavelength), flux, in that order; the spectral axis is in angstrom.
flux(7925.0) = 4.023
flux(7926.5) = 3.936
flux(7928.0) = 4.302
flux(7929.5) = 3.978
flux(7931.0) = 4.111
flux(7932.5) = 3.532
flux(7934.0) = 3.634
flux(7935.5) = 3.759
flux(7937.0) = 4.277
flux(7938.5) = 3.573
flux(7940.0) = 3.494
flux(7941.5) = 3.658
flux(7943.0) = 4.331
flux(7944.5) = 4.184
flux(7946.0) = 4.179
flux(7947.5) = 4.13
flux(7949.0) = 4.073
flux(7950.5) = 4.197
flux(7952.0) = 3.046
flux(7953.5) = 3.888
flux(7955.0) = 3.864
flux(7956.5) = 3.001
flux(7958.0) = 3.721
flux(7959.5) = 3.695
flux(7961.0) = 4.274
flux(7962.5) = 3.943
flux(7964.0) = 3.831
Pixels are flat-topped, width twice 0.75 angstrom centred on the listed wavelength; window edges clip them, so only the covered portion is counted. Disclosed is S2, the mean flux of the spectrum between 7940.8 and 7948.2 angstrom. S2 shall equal 4.1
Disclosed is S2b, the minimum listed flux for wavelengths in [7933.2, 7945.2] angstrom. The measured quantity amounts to 3.494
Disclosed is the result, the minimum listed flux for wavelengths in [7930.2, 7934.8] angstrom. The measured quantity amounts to 3.532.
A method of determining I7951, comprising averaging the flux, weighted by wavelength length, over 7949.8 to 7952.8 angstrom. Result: 3.62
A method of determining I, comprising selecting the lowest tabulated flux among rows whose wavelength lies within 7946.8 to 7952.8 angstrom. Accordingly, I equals 3.046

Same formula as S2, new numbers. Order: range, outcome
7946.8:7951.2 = 4.13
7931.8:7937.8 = 3.8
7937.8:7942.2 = 3.57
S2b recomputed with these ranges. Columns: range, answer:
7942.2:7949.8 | 4.073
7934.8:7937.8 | 3.759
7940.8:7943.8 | 3.658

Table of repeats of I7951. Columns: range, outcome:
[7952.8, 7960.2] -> 3.63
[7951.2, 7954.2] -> 3.47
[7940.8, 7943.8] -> 4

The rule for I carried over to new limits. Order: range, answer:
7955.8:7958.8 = 3.001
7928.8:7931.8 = 3.978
